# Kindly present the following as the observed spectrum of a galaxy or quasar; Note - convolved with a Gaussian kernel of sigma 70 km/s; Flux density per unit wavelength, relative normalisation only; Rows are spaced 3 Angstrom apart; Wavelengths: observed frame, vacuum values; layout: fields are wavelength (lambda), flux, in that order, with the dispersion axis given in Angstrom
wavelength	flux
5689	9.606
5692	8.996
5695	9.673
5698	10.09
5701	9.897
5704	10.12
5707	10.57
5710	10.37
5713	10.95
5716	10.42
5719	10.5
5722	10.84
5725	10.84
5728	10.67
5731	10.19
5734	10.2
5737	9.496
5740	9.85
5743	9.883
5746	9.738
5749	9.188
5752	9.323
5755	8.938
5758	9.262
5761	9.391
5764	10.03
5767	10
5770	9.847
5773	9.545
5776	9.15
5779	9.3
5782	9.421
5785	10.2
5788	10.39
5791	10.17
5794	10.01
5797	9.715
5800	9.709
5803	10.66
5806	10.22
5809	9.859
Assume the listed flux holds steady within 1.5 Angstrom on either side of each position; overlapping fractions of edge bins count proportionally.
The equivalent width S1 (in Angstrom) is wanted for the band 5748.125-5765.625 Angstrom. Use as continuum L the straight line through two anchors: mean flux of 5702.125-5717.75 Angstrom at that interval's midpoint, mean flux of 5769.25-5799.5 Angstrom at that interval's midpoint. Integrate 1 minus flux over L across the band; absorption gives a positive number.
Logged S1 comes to 1.2 Angstrom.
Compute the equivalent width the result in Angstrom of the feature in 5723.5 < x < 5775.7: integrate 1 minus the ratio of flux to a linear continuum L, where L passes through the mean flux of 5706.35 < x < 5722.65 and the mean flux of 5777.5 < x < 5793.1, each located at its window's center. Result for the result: 2.4 Angstrom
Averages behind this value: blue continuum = 10.6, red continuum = 9.9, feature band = 9.77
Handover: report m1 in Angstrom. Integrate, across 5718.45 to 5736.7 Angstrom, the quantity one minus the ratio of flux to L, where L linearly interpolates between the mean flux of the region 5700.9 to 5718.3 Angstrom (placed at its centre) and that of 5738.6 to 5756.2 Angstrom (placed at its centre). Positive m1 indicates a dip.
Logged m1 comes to -0.9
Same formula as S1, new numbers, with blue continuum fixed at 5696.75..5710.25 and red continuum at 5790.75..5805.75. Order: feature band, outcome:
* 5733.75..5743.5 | 0.3 Angstrom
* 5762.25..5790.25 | 0.9 Angstrom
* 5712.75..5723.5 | -0.5 Angstrom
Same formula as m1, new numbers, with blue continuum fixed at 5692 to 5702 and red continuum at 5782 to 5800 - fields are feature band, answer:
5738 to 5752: 0.4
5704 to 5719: -1.1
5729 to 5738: -0.2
